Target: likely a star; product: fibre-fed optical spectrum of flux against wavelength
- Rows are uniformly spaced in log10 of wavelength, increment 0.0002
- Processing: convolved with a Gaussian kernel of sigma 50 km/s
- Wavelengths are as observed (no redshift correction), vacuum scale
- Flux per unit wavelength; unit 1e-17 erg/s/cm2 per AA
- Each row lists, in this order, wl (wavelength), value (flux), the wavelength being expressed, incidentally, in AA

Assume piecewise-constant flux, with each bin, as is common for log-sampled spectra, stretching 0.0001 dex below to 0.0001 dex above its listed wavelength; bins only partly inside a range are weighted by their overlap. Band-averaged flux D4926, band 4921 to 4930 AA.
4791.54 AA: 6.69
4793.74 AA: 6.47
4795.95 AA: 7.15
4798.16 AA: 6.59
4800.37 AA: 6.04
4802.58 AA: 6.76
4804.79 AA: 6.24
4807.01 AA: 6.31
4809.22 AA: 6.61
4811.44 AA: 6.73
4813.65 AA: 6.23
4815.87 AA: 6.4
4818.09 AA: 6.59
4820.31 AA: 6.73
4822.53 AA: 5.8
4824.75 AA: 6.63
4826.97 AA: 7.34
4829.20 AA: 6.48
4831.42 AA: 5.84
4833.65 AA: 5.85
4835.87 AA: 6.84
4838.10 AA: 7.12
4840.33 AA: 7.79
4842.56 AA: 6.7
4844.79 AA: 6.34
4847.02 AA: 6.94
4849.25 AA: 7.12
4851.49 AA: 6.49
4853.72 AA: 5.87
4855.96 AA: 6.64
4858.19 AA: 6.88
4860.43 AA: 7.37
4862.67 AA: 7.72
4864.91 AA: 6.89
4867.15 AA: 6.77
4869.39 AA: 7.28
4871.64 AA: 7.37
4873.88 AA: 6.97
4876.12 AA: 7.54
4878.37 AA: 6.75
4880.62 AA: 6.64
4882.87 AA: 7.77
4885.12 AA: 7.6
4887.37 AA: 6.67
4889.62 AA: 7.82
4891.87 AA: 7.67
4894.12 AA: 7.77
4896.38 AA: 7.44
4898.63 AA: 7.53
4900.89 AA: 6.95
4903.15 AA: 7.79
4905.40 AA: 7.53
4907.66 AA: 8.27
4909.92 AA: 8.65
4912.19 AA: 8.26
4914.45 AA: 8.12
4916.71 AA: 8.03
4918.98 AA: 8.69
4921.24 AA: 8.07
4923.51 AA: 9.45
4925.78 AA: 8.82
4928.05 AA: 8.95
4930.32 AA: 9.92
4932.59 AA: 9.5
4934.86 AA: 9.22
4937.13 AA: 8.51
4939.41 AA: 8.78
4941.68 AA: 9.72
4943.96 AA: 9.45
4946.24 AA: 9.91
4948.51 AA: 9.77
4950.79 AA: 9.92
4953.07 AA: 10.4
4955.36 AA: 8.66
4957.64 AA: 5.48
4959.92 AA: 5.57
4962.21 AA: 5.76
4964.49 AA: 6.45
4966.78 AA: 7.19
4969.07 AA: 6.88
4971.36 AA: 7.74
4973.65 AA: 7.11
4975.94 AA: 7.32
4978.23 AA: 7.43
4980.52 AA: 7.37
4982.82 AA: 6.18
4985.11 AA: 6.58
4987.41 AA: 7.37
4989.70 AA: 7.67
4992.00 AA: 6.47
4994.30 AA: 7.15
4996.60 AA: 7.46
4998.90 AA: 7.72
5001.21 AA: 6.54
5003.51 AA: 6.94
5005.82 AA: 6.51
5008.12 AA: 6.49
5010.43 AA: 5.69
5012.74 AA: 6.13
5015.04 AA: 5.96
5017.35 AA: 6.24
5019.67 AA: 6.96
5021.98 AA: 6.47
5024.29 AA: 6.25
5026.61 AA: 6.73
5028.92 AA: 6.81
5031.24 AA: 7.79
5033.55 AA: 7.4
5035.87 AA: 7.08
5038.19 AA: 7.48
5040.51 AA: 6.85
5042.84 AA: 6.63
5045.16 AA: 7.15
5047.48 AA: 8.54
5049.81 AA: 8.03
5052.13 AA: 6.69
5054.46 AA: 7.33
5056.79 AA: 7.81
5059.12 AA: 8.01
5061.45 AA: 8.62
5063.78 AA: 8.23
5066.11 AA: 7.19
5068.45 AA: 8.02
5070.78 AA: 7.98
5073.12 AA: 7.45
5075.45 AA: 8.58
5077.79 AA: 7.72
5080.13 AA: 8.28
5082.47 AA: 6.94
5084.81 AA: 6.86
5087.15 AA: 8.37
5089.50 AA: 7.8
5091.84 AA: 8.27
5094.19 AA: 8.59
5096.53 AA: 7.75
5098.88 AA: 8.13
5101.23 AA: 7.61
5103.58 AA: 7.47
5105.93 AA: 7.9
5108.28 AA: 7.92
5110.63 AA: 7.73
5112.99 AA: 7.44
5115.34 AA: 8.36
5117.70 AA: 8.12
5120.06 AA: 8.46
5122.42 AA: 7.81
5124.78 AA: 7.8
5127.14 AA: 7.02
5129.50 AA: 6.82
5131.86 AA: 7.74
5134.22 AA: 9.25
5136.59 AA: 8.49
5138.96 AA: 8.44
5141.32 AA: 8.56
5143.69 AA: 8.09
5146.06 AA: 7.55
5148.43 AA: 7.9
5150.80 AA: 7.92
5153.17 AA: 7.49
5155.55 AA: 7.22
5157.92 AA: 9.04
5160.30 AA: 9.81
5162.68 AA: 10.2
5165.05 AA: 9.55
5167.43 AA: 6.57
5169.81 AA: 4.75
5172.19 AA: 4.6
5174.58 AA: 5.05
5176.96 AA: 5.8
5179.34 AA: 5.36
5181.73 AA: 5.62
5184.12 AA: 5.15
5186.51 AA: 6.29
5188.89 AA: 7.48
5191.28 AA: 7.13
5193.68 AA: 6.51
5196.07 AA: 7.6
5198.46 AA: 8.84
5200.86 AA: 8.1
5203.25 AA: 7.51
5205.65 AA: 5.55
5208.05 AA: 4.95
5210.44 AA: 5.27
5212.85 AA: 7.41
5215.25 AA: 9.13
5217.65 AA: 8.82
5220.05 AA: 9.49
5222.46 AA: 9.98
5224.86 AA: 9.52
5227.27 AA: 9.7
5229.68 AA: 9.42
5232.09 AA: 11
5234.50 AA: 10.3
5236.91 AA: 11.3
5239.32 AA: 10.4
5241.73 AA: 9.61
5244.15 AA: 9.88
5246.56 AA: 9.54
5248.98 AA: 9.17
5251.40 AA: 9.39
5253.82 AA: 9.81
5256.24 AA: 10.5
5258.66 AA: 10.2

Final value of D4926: 8.99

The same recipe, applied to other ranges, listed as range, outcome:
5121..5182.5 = 7.49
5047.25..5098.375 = 7.86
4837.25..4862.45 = 6.87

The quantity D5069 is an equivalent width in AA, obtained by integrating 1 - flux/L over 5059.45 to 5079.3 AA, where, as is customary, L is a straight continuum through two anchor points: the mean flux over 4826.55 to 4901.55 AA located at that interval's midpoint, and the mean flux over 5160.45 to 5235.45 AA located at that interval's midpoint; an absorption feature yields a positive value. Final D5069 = -1.7 AA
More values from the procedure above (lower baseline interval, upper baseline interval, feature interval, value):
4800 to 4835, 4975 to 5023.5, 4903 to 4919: -3.7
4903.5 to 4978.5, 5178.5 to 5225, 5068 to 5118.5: -1.2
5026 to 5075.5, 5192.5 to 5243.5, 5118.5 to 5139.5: 0.2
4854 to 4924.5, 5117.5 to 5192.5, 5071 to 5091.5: -0.9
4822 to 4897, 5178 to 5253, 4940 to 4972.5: -3.4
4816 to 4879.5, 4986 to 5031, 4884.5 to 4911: -3.4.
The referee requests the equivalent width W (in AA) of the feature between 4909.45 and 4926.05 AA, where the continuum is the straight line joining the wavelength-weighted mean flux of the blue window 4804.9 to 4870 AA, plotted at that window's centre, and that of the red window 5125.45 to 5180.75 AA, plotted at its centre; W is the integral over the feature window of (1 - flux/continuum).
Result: -3.8 AA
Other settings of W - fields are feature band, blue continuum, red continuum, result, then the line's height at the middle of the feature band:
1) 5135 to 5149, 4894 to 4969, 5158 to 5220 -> -1.9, 7.24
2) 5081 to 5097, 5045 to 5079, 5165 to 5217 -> -0.5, 7.57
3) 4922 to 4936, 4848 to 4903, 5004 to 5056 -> -4.4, 7.06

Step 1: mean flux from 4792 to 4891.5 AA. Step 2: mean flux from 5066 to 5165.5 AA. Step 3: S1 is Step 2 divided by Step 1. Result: 1.2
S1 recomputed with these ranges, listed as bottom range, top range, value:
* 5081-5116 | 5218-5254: 1.27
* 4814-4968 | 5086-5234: 1.02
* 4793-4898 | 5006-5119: 1.09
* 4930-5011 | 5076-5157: 1.03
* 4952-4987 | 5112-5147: 1.13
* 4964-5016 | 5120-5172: 1.15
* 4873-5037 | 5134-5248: 1.05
